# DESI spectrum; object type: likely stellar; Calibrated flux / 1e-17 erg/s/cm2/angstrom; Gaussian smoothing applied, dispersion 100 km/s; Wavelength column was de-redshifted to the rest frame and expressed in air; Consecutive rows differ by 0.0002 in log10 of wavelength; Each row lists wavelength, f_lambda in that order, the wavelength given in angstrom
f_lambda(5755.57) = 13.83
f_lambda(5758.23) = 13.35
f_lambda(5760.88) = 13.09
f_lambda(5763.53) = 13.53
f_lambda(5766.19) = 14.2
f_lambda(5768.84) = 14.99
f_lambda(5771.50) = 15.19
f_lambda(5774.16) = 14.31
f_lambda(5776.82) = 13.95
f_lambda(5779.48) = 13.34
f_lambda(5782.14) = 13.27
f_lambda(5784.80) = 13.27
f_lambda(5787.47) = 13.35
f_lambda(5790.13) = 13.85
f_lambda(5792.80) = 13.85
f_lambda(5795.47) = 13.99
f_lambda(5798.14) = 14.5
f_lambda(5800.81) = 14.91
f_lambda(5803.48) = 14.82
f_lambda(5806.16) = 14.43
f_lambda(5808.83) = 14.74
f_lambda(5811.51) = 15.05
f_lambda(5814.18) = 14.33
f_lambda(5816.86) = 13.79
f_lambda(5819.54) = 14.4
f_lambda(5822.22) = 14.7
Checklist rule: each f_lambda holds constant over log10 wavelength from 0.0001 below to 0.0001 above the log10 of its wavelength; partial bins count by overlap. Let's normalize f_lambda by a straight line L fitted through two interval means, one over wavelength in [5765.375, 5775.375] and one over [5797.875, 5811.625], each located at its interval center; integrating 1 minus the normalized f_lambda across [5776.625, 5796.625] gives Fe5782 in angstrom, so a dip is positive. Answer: 1.5 angstrom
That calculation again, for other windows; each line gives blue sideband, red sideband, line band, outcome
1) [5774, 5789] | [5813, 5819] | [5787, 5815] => -1.07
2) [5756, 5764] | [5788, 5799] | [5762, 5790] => -0.58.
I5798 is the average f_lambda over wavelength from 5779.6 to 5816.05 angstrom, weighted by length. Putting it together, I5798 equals 14.1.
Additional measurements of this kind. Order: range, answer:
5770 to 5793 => 13.8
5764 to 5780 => 14.3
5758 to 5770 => 13.9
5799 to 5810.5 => 14.7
